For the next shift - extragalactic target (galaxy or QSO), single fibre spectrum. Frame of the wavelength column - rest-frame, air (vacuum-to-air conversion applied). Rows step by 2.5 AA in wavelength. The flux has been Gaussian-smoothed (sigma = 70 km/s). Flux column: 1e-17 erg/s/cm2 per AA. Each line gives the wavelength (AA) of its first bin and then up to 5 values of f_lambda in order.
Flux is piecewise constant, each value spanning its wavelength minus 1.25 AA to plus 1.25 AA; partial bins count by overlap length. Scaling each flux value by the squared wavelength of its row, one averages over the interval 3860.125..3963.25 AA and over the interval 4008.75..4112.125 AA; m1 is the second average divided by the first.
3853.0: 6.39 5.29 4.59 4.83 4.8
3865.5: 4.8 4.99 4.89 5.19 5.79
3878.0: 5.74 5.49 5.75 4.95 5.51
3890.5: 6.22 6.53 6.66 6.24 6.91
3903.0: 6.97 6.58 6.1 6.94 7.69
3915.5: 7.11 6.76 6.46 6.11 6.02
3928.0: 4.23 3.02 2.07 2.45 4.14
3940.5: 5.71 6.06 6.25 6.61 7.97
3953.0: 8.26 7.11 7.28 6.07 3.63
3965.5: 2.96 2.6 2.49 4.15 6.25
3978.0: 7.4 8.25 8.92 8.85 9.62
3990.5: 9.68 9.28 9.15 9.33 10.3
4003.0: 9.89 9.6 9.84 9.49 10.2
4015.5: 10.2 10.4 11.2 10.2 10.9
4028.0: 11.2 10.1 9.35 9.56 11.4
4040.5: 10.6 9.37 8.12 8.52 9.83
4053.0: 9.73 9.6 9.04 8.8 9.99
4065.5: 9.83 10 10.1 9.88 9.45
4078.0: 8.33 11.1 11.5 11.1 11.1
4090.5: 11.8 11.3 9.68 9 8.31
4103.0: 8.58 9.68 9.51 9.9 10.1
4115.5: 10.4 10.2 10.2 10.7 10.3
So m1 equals 1.84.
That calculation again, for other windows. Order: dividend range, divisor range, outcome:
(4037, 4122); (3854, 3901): 1.98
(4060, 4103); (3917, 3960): 1.90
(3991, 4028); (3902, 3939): 1.91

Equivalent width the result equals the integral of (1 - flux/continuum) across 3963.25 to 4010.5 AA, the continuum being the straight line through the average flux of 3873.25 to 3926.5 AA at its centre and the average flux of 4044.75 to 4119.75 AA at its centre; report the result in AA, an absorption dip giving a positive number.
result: 2.3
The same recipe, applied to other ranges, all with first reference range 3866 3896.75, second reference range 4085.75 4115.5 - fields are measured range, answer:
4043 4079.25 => -0.8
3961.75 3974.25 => 7.1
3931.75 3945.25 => 5.0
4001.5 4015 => -2.8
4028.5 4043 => -2.5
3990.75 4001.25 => -2.1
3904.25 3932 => 1.2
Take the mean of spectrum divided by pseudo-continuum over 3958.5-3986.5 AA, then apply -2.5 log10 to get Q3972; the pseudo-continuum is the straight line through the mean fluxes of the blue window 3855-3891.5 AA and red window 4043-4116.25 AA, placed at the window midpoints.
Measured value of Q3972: 0.31 mag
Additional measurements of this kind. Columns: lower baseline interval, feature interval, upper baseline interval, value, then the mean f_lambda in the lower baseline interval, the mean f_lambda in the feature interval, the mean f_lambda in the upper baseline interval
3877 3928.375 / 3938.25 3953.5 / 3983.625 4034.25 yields 0.185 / 6.27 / 6.56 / 9.93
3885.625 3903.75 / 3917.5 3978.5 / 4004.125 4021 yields 0.457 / 6.33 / 5.24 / 10.1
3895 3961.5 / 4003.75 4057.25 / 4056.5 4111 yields -0.164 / 6.06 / 9.96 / 9.91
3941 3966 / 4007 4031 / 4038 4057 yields -0.211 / 6.3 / 10.4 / 9.52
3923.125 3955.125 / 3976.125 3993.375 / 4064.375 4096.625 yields -0.246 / 5.31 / 8.74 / 10.4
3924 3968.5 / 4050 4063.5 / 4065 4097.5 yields -0.003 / 5.18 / 9.45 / 10.4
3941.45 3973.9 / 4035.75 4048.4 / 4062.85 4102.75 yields -0.127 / 5.51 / 9.67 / 10.1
